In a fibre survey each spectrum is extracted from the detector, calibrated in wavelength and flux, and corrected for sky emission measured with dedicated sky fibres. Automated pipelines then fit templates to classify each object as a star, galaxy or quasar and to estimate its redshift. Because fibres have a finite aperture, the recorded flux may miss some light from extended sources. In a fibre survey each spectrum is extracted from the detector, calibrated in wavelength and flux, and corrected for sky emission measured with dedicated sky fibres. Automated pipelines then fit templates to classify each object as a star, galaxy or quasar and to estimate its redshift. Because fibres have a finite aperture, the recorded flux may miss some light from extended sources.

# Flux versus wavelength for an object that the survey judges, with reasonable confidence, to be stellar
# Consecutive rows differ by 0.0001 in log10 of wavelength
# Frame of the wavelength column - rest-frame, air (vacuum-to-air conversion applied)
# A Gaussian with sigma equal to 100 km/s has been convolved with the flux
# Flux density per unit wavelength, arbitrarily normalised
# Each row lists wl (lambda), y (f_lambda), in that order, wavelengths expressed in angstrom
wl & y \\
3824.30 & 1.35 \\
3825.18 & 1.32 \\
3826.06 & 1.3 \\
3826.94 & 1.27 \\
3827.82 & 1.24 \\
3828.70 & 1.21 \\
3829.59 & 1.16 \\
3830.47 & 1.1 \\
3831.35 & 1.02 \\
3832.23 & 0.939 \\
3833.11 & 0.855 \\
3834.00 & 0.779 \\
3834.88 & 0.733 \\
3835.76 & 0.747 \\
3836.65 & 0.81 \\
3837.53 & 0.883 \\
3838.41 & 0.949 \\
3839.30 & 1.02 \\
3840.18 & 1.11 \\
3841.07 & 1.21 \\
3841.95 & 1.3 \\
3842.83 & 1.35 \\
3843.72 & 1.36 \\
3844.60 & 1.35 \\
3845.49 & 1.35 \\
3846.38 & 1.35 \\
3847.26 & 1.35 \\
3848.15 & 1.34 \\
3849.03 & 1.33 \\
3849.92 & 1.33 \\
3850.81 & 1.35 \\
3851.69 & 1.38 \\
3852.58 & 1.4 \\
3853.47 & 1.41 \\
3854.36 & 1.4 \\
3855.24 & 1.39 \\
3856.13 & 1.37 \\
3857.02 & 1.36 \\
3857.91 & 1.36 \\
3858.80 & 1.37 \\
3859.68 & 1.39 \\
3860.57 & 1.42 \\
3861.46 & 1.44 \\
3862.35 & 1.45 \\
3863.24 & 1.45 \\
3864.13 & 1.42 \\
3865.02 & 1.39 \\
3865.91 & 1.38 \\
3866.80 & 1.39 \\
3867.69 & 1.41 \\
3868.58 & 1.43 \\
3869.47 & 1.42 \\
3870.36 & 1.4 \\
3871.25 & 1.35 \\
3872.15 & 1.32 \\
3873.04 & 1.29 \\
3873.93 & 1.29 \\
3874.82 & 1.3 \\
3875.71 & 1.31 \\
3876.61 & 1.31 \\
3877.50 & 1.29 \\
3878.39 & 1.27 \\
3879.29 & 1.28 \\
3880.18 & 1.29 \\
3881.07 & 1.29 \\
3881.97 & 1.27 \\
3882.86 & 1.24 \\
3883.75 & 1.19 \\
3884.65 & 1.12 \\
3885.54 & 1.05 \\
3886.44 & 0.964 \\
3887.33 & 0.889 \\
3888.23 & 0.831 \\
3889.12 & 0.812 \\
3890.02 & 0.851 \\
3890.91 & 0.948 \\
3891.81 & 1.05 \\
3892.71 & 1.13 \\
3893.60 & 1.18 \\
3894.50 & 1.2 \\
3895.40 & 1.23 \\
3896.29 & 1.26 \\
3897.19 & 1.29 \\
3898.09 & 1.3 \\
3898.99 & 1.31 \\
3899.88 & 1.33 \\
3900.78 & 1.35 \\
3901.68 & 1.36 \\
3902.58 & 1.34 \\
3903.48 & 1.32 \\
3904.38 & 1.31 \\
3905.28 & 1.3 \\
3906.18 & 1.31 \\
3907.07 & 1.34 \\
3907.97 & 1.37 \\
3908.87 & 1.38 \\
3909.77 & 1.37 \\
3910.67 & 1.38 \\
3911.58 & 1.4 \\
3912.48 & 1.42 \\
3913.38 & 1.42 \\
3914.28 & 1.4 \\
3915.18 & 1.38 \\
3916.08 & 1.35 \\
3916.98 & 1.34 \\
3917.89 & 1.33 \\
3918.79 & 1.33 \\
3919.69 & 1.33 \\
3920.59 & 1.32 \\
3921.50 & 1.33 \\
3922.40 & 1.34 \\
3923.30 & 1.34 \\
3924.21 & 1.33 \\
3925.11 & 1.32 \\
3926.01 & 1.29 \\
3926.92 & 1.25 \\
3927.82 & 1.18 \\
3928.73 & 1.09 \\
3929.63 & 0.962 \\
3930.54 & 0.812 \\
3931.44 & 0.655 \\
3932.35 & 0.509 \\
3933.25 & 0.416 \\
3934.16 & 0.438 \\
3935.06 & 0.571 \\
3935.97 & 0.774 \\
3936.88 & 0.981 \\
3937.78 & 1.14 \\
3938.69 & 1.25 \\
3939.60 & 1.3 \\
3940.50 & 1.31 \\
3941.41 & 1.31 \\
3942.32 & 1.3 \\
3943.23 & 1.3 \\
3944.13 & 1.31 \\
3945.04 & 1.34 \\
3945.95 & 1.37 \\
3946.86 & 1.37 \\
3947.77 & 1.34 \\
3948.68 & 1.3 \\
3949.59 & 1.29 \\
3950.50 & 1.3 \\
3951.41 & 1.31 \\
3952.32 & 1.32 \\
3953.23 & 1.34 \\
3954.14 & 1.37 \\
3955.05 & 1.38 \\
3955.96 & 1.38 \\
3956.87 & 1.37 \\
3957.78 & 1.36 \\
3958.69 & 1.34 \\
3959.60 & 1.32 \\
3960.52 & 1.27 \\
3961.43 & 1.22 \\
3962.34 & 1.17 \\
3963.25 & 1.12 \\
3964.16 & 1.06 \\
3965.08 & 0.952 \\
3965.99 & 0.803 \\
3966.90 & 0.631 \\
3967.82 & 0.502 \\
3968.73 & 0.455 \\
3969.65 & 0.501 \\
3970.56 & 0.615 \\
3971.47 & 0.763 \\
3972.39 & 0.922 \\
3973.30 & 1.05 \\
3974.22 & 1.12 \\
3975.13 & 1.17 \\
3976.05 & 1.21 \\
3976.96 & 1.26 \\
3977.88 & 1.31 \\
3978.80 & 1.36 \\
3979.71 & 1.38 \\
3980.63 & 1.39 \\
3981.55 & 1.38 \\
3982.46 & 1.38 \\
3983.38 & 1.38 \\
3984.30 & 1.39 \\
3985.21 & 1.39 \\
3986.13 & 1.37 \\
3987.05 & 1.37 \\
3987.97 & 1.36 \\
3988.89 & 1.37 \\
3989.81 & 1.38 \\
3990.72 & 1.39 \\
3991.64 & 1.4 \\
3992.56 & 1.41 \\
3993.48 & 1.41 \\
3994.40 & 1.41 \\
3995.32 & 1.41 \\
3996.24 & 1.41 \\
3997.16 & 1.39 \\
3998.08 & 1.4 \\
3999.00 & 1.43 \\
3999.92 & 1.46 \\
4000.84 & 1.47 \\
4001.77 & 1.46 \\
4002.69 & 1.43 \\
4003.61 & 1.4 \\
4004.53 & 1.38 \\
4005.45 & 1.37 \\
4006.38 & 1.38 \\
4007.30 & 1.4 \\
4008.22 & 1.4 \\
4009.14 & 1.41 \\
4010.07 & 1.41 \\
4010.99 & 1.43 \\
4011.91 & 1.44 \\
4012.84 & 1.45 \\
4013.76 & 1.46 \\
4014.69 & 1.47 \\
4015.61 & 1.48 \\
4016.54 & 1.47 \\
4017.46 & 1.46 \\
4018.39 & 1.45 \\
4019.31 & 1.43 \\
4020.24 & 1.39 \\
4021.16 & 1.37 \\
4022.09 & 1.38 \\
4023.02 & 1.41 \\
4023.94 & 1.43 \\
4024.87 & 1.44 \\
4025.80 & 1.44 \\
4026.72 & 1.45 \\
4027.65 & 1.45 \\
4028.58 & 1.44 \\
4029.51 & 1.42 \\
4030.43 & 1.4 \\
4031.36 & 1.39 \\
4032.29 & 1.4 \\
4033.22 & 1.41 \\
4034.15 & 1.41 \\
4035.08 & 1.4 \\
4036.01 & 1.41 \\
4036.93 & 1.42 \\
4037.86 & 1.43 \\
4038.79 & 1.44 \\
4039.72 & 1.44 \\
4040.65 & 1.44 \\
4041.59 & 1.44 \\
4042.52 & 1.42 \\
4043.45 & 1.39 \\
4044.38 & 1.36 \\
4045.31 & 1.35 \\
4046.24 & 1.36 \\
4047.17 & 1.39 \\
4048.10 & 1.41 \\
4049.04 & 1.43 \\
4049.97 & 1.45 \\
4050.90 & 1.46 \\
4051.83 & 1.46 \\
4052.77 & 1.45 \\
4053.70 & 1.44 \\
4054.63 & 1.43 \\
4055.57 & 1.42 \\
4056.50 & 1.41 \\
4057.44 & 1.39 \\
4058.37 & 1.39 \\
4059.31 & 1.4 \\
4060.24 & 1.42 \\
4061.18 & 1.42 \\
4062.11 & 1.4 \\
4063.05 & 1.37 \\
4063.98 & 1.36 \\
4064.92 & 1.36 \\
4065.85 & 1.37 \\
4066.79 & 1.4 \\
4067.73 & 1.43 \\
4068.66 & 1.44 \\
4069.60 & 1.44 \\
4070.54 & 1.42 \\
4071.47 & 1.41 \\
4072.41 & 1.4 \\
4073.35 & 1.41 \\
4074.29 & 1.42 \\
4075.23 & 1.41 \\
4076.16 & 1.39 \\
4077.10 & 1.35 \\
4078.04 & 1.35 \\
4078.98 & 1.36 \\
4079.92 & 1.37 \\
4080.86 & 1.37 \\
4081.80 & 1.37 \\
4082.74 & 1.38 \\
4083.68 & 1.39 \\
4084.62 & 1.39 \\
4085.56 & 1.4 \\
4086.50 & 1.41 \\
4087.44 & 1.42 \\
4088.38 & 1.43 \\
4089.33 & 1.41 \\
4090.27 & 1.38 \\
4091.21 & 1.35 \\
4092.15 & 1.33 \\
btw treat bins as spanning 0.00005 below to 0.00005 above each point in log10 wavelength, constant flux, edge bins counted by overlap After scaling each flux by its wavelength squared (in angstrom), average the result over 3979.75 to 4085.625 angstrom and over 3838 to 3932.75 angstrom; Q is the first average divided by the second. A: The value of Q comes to 1.20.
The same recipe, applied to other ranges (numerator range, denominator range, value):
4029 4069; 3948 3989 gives 1.25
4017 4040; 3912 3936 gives 1.33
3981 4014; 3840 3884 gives 1.12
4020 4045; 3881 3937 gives 1.29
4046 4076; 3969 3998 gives 1.17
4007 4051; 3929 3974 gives 1.39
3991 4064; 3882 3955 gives 1.25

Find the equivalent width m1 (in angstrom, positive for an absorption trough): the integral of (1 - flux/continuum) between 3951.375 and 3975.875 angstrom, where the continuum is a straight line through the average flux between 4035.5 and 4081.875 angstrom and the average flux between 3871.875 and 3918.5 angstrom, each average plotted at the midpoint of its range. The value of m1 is 4.6 angstrom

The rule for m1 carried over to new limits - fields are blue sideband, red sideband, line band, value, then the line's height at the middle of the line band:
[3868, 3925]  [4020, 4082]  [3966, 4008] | 3.3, 1.35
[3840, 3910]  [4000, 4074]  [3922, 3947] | 4.6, 1.34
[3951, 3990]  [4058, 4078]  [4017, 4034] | -1.6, 1.3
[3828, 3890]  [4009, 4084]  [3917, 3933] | 1.7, 1.29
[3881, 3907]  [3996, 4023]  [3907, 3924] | -2.0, 1.22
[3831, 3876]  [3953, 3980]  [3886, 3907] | 0.4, 1.2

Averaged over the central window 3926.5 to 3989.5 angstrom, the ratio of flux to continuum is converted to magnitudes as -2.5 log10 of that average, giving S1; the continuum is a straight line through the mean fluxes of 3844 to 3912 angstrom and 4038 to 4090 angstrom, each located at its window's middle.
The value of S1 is 0.180 mag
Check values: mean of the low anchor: 1.29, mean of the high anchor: 1.4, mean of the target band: 1.14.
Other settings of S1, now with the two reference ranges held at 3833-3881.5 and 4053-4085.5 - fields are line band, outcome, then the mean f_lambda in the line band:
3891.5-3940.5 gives 0.098 mag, 1.2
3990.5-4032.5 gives -0.044 mag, 1.42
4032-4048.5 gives -0.020 mag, 1.41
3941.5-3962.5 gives 0.009 mag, 1.32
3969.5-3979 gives 0.286 mag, 1.03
